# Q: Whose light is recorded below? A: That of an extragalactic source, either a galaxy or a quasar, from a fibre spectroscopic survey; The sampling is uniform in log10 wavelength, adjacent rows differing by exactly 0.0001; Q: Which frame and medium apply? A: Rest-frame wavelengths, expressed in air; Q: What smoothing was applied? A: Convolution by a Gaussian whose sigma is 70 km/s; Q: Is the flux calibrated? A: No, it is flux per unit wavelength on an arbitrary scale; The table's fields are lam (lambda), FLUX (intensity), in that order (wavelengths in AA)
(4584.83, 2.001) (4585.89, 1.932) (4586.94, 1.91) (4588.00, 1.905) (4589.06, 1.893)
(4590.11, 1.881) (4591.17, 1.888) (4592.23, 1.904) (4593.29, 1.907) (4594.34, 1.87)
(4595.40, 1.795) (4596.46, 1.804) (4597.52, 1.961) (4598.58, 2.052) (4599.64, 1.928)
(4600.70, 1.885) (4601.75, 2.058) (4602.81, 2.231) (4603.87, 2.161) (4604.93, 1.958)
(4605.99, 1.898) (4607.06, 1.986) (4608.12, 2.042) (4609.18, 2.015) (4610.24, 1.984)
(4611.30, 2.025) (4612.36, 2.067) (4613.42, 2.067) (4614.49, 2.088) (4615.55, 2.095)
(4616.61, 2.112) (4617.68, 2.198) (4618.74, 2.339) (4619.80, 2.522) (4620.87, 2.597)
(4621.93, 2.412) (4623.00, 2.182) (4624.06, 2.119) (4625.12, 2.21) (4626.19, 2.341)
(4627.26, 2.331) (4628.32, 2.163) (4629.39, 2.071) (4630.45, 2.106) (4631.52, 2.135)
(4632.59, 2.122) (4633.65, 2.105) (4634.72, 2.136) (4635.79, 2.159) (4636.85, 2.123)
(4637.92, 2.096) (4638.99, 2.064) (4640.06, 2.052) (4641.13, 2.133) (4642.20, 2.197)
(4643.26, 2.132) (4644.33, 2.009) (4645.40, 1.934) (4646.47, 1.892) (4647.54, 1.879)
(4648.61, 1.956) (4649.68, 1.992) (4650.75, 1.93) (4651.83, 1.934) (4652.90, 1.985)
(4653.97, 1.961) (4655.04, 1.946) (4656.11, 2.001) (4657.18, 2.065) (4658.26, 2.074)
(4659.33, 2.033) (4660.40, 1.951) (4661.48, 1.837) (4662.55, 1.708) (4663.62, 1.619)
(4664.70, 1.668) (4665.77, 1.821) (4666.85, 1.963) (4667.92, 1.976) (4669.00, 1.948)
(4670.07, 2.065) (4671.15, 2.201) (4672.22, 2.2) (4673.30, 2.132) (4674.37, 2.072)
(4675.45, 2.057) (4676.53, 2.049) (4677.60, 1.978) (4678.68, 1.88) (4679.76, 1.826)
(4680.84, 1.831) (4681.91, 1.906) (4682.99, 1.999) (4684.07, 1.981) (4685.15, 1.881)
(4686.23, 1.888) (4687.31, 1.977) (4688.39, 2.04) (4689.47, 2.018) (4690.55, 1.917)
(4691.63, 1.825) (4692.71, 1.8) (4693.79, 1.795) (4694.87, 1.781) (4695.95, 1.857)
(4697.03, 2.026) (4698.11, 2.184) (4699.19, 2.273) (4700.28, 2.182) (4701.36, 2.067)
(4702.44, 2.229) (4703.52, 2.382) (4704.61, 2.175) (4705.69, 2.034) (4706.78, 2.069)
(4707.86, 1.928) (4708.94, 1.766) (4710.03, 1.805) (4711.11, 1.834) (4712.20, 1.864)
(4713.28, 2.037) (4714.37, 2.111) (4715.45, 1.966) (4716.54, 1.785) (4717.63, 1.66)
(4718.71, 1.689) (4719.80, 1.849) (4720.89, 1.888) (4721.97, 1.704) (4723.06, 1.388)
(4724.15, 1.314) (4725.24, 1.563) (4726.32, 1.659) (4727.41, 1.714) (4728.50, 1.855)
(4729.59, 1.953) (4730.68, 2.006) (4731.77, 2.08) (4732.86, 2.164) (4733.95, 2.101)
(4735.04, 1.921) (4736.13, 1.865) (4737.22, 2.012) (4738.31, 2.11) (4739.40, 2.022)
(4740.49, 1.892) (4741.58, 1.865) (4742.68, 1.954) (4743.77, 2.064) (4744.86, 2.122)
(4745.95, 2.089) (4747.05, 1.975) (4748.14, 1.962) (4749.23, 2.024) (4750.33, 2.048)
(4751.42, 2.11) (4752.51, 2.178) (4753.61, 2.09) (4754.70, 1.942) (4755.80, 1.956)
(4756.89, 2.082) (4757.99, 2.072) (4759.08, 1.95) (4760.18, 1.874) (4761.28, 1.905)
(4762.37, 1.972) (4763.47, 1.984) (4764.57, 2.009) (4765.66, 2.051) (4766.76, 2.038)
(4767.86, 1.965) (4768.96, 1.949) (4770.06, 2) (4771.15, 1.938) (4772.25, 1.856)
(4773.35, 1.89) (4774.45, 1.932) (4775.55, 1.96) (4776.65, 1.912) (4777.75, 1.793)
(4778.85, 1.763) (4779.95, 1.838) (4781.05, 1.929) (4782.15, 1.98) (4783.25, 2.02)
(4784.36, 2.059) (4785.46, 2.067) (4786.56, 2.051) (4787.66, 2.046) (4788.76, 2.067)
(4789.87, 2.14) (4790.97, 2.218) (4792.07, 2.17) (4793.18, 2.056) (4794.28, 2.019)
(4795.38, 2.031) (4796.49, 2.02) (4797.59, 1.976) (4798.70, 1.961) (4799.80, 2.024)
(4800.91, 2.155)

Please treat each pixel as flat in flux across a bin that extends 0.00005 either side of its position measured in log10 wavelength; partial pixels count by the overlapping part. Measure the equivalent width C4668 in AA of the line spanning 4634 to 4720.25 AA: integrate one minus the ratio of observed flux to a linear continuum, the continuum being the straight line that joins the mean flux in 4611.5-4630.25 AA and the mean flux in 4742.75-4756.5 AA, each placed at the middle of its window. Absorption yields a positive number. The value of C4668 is 6.8 AA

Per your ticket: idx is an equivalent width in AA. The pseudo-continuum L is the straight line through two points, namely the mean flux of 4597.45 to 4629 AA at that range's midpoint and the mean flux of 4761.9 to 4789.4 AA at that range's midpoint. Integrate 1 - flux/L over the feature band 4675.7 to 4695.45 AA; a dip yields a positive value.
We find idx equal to 1.4 AA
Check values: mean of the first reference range 2.14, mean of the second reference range 1.96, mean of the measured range 1.91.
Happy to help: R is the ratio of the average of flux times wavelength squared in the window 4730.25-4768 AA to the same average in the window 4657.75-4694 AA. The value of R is 1.07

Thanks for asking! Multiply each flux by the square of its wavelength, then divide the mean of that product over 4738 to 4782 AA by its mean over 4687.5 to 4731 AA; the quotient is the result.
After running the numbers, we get 1.06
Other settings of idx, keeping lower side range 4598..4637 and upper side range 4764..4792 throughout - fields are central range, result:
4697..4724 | 1.4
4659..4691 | 2.1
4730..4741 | 0.0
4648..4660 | 0.6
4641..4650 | 0.4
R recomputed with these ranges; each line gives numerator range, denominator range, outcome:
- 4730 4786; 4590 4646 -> 1.01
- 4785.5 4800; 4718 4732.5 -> 1.21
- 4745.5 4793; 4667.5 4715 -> 1.03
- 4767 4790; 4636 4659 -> 1.02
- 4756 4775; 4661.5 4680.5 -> 1.05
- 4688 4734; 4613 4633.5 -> 0.89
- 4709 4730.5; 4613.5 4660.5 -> 0.87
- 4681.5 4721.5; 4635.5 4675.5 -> 1.00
